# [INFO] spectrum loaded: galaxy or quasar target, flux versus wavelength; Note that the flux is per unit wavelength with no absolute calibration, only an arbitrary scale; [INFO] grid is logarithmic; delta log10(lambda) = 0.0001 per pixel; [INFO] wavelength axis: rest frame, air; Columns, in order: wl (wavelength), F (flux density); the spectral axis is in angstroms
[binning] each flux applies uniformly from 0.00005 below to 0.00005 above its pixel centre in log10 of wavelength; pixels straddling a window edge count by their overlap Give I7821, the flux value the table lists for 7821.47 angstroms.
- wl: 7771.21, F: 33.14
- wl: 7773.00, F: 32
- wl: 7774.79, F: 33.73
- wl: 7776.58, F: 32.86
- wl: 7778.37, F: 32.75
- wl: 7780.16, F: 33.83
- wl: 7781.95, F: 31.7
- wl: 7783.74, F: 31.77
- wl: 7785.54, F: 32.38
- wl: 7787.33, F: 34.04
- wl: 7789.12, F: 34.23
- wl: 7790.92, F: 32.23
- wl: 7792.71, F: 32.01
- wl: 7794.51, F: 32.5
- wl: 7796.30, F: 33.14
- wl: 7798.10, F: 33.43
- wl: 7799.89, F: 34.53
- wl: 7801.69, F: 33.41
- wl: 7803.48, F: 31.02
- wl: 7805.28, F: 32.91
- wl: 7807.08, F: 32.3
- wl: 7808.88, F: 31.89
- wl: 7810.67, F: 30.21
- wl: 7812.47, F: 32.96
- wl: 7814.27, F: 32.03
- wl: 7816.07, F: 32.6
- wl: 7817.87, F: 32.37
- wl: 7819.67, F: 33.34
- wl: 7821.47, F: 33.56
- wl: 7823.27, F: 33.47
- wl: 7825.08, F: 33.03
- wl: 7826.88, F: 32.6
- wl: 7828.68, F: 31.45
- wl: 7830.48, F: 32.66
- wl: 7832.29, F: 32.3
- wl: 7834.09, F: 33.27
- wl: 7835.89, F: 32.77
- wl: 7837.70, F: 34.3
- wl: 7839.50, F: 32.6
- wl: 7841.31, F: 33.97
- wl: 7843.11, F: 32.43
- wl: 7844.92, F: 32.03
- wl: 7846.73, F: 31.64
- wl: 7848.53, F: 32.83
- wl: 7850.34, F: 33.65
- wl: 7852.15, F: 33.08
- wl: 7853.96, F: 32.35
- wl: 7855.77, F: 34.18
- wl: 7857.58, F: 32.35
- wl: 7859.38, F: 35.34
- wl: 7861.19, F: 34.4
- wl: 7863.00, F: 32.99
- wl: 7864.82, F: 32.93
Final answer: 33.56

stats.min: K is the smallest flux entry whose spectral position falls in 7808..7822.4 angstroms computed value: 30.21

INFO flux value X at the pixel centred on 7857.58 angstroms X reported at 32.35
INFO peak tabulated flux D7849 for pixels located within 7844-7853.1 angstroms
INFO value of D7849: 33.65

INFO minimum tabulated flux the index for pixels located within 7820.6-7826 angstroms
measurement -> 33.03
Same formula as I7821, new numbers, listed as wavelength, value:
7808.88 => 31.89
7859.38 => 35.34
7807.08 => 32.3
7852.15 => 33.08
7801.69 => 33.41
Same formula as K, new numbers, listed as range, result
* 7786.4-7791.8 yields 32.23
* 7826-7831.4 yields 31.45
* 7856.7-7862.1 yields 32.35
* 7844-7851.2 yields 31.64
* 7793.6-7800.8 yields 32.5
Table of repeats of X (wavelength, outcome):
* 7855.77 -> 34.18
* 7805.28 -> 32.91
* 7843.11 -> 32.43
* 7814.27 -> 32.03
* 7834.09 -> 33.27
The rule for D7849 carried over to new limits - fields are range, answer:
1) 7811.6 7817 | 32.96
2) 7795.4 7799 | 33.43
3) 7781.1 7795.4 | 34.23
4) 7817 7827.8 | 33.56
